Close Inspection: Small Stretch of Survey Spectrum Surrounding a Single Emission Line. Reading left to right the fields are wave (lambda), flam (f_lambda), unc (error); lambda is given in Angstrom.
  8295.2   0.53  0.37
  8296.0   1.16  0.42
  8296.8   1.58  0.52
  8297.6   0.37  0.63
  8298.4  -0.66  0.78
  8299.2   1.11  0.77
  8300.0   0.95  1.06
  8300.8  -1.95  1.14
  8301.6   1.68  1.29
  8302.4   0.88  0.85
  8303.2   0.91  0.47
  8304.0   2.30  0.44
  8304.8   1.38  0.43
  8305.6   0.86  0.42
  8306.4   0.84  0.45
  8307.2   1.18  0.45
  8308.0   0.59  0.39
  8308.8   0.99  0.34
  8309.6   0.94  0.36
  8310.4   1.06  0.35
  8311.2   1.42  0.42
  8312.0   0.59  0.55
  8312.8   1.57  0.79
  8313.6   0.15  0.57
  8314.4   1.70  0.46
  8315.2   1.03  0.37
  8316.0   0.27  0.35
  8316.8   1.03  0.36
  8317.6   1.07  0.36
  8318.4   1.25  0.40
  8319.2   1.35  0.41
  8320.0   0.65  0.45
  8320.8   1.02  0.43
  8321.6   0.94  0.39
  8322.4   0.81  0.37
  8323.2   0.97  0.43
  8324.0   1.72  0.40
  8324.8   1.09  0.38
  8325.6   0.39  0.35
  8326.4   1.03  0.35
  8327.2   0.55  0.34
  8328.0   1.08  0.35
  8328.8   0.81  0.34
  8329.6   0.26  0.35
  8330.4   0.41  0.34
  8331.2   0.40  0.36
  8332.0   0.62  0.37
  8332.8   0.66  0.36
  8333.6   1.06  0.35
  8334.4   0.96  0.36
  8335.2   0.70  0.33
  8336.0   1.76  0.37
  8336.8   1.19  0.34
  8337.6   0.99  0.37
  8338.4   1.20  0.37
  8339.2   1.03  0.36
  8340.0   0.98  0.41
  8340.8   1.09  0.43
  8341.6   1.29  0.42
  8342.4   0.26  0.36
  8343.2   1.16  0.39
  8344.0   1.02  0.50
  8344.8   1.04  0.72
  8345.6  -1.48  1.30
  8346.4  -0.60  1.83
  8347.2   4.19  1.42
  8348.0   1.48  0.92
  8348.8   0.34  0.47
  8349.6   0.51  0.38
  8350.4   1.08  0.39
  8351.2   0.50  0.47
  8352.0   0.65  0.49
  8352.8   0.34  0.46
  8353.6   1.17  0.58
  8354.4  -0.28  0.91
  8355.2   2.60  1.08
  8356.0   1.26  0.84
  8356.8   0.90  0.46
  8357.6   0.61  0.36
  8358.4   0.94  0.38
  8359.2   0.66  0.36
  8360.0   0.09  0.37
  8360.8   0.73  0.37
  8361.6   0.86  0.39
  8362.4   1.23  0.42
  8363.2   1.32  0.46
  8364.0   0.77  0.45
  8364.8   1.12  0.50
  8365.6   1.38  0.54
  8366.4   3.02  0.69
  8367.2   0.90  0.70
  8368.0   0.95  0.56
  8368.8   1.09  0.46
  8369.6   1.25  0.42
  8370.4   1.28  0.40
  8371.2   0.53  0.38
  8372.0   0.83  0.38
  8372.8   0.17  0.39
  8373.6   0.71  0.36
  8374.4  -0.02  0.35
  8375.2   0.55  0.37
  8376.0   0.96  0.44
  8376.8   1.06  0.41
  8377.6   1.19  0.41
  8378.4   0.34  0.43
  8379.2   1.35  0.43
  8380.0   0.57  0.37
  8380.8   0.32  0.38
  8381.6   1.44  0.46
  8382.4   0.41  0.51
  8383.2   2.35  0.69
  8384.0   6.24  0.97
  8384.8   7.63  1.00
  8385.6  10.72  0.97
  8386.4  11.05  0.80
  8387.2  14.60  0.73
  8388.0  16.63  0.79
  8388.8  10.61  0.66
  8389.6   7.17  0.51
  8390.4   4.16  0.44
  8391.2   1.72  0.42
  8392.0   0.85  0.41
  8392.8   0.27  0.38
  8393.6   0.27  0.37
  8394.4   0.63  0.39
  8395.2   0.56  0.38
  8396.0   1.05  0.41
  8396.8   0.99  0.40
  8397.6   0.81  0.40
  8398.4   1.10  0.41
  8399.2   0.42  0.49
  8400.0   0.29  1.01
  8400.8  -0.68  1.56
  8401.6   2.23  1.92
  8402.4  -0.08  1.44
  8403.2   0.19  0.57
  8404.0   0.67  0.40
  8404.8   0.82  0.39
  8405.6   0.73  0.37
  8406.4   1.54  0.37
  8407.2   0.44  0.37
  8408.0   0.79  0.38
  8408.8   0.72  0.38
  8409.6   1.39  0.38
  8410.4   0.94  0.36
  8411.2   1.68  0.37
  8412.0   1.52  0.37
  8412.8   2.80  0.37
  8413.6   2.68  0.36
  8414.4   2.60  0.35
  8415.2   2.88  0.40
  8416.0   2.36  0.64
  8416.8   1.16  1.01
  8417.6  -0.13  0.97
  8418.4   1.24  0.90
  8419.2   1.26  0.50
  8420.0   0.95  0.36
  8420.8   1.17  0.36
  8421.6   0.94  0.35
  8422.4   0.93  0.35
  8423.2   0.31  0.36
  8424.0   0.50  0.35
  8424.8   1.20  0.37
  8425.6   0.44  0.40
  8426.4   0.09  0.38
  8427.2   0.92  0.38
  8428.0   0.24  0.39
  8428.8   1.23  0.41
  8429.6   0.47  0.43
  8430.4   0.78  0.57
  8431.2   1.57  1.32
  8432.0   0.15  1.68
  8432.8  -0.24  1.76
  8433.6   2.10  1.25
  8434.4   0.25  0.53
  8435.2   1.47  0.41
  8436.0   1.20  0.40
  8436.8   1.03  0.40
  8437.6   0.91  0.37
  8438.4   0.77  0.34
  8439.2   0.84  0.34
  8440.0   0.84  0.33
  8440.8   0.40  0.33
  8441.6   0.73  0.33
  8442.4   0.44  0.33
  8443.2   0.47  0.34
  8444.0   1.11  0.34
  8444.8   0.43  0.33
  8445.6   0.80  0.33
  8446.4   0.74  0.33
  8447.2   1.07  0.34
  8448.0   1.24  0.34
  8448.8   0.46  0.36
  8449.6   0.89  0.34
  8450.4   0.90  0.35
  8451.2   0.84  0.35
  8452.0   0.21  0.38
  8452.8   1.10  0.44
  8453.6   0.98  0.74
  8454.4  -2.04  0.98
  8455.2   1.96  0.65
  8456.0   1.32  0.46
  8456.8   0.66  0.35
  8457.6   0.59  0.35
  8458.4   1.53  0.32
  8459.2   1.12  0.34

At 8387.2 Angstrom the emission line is Halpha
